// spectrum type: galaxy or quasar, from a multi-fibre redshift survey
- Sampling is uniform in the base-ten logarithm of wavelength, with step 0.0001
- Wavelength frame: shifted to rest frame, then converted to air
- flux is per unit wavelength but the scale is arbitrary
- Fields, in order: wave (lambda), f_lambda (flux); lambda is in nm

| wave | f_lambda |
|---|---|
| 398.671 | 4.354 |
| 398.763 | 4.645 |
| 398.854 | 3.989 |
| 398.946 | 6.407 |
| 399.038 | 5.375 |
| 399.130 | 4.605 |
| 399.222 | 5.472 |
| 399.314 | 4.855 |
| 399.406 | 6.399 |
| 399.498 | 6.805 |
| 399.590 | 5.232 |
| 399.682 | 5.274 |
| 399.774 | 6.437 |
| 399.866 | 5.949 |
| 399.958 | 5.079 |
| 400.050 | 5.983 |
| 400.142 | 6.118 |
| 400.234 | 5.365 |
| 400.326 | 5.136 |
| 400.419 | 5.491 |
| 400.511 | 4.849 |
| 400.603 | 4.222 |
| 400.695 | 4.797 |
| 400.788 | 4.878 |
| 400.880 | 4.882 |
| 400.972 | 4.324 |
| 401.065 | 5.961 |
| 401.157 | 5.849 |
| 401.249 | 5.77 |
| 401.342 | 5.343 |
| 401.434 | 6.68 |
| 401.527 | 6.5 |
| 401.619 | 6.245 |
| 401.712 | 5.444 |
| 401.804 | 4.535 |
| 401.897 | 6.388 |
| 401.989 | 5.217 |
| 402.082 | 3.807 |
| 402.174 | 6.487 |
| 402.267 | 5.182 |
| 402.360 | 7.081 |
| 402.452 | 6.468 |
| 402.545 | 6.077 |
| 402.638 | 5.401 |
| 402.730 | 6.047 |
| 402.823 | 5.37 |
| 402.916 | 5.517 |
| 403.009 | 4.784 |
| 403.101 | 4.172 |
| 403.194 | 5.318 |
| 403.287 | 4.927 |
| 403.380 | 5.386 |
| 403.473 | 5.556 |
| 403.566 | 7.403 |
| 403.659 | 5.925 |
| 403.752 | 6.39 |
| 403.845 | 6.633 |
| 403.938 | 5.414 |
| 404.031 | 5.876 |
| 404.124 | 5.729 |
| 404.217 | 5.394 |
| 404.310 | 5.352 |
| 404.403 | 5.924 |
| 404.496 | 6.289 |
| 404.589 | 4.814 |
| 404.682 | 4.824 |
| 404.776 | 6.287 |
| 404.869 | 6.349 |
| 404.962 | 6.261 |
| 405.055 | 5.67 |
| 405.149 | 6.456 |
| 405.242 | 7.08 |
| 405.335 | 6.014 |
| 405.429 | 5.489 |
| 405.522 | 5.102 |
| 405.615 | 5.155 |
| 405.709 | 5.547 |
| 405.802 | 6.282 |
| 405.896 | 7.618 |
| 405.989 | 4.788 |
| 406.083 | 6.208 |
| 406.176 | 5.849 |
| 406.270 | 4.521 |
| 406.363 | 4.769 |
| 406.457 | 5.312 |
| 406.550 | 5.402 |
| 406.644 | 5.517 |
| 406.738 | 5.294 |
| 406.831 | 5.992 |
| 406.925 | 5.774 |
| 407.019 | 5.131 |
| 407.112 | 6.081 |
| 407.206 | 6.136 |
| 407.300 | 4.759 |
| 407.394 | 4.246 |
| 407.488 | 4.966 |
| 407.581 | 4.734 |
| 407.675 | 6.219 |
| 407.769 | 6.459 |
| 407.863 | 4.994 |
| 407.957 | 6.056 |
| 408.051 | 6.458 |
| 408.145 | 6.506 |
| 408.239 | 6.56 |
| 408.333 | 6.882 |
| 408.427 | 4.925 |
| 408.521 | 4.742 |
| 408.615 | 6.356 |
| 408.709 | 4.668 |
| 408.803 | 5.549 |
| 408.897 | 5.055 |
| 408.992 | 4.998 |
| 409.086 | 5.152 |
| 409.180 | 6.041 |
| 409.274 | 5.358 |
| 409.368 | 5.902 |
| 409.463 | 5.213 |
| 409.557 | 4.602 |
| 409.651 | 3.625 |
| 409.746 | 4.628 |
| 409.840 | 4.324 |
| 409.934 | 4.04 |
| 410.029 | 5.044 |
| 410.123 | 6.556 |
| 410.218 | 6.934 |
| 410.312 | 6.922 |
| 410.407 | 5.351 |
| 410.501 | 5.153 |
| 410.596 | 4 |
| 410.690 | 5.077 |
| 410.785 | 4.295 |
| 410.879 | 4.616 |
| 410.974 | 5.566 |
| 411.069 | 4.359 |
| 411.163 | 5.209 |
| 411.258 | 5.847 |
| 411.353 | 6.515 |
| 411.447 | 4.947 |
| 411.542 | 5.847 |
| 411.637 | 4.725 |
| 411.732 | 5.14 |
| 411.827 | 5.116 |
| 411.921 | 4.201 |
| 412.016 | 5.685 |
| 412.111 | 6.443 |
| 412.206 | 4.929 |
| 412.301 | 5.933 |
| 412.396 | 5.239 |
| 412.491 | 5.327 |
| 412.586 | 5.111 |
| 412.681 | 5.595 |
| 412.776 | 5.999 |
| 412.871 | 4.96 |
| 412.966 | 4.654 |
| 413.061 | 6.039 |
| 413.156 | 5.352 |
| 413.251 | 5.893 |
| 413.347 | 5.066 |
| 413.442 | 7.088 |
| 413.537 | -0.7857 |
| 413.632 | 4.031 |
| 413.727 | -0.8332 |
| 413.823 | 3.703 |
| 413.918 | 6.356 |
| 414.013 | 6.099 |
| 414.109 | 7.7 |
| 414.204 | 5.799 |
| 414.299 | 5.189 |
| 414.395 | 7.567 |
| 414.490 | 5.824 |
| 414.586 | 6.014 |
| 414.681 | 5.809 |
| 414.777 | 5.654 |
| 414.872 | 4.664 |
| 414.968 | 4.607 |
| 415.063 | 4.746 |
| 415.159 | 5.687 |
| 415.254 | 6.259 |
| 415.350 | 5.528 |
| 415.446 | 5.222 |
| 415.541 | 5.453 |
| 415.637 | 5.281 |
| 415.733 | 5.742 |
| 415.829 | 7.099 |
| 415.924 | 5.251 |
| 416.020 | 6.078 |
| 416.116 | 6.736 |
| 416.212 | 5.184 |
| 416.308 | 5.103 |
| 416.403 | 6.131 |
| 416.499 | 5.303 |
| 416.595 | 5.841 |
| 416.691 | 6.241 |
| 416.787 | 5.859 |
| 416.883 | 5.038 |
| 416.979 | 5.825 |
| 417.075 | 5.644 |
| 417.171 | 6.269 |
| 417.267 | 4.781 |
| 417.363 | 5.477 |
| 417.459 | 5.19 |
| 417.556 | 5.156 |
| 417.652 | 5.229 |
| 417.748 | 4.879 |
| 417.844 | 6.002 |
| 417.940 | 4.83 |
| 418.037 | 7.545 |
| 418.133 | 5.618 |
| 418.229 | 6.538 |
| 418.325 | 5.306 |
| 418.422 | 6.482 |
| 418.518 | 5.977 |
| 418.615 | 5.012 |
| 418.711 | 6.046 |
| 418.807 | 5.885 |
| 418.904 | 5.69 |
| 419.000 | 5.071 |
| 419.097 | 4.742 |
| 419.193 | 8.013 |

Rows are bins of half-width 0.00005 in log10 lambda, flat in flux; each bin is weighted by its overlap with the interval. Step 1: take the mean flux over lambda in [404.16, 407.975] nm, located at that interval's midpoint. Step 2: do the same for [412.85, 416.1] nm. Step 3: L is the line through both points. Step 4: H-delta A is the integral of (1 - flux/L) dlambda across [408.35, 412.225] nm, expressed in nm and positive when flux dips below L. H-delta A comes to 0.16 nm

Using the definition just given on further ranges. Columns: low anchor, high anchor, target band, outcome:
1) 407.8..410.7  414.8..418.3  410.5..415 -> 0.29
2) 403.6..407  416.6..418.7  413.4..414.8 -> 0.17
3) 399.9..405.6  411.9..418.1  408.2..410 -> 0.11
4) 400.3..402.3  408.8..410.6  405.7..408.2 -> -0.16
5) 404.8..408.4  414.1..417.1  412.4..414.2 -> 0.27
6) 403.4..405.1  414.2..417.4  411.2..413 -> 0.11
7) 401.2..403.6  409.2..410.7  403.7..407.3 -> -0.19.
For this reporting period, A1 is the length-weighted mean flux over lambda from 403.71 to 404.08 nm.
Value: 6.07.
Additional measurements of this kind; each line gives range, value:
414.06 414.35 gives 6.23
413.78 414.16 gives 6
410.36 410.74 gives 4.89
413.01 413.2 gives 5.69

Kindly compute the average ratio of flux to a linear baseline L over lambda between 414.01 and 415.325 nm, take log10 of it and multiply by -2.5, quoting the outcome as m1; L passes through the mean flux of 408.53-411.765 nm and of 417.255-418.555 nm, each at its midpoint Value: -0.06 mag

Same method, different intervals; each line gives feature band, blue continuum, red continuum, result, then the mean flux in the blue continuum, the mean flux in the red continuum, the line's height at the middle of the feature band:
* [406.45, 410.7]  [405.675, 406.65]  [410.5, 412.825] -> 0.00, 5.63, 5.24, 5.46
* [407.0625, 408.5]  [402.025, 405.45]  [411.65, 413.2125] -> -0.03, 5.76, 5.35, 5.57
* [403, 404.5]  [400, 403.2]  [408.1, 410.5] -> -0.04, 5.48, 5.43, 5.47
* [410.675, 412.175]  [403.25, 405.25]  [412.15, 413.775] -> -0.07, 5.89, 4.69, 4.9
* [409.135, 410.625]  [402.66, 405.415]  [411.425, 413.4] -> 0.05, 5.76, 5.35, 5.47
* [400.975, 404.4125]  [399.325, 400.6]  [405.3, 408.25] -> -0.01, 5.63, 5.61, 5.62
